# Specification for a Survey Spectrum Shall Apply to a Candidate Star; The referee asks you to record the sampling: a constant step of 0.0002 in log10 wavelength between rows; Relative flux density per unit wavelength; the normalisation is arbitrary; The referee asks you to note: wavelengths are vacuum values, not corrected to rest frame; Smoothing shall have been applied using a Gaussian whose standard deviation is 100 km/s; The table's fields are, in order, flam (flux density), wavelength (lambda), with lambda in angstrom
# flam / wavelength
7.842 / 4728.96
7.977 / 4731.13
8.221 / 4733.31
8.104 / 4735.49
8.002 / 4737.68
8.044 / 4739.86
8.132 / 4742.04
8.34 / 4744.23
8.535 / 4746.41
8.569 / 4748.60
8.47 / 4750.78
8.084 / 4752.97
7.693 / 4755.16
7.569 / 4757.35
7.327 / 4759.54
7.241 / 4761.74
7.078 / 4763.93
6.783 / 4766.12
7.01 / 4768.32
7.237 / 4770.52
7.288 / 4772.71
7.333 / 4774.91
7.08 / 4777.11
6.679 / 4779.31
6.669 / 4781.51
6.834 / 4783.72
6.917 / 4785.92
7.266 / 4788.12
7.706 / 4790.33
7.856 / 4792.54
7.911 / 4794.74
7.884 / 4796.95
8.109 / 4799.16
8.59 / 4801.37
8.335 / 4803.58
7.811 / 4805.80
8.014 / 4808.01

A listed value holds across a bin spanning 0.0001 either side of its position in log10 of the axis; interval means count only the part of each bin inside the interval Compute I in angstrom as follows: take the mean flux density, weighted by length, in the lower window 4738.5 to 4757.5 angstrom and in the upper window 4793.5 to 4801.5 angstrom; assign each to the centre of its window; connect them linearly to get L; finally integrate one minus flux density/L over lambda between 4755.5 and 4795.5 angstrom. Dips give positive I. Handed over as 4.5 angstrom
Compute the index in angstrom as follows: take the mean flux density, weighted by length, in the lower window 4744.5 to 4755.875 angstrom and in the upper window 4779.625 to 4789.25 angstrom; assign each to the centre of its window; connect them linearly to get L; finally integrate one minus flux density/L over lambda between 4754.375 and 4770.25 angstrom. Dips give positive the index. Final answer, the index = 1.16 angstrom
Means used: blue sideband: 8.3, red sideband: 6.9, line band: 7.23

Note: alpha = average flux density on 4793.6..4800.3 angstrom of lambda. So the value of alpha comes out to 7.98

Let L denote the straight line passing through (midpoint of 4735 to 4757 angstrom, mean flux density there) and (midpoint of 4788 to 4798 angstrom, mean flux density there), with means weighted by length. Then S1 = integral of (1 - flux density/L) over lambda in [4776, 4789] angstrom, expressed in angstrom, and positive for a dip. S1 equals 1.6 angstrom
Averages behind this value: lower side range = 8.18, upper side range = 7.77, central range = 6.9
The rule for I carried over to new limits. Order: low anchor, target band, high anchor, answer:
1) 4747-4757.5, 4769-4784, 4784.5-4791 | 1.0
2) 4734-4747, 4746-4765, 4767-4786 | -0.3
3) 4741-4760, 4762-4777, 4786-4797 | 1.4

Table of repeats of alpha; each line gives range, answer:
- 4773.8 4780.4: 7.03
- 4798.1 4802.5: 8.36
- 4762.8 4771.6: 7.03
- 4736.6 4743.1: 8.07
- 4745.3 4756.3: 8.27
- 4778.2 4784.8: 6.72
